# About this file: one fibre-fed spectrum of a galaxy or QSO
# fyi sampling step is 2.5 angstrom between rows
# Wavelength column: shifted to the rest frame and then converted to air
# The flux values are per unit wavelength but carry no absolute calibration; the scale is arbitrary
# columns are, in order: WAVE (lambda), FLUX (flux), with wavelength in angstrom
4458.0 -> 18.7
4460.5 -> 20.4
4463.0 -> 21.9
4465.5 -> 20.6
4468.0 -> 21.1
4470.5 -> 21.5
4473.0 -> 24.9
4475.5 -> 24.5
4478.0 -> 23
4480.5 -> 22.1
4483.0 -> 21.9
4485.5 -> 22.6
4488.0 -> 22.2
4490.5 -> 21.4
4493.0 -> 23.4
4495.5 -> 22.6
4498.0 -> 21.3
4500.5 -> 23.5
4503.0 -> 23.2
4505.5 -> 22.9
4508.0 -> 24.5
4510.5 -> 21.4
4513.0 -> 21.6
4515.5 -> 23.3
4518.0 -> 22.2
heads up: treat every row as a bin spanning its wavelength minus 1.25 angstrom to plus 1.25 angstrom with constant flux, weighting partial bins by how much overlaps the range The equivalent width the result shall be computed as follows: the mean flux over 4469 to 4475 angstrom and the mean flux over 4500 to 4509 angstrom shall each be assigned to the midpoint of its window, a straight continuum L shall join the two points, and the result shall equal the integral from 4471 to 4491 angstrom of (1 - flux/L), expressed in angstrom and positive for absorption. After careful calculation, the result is 0.4 angstrom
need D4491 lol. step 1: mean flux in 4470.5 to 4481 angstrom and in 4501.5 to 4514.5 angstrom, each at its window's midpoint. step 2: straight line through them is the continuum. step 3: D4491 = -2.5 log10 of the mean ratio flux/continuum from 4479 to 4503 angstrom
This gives 0.04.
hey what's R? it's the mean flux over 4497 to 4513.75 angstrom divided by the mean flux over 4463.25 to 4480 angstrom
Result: 1.0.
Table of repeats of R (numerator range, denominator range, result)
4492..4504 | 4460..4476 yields 1.03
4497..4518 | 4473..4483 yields 0.98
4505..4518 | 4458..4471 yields 1.09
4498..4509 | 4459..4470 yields 1.11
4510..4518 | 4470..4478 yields 0.93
